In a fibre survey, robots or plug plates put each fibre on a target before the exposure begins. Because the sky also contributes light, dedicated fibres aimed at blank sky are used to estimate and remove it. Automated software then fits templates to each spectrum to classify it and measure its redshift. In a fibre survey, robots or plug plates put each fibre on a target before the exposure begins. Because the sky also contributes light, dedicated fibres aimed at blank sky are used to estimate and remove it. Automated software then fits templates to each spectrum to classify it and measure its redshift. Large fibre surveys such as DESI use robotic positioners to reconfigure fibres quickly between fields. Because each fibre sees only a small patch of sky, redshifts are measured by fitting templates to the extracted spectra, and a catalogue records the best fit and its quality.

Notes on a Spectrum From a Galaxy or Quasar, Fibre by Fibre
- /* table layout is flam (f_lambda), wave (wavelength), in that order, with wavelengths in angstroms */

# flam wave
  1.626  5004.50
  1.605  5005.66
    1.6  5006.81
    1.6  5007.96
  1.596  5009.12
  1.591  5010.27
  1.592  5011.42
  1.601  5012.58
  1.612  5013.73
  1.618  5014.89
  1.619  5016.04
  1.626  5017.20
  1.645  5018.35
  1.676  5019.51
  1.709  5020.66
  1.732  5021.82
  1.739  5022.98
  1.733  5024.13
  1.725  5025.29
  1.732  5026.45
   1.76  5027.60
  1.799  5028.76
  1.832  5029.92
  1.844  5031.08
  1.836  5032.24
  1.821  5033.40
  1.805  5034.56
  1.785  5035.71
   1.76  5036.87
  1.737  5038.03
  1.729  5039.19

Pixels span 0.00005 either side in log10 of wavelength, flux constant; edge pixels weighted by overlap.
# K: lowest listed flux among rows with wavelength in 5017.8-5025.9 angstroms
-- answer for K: 1.645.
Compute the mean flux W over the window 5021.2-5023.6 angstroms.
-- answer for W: 1.73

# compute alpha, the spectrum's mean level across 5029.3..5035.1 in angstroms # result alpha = 1.83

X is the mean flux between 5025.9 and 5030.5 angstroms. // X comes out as 1.78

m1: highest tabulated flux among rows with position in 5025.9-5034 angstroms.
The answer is 1.844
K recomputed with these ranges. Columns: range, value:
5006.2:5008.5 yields 1.6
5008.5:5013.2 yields 1.591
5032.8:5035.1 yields 1.805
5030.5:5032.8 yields 1.836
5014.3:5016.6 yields 1.618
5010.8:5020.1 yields 1.592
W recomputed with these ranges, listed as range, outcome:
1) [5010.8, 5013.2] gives 1.6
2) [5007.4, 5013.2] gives 1.6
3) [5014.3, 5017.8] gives 1.62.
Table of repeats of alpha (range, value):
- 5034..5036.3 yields 1.8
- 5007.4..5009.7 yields 1.6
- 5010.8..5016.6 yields 1.61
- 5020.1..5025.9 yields 1.73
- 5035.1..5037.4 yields 1.78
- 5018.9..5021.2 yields 1.69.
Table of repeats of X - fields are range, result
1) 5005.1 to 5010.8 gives 1.6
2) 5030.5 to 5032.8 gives 1.84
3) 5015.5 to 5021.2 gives 1.66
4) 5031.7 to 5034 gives 1.83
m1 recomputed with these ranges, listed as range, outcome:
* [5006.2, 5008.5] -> 1.6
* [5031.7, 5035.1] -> 1.836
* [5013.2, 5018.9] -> 1.645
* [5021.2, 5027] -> 1.739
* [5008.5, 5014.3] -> 1.612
